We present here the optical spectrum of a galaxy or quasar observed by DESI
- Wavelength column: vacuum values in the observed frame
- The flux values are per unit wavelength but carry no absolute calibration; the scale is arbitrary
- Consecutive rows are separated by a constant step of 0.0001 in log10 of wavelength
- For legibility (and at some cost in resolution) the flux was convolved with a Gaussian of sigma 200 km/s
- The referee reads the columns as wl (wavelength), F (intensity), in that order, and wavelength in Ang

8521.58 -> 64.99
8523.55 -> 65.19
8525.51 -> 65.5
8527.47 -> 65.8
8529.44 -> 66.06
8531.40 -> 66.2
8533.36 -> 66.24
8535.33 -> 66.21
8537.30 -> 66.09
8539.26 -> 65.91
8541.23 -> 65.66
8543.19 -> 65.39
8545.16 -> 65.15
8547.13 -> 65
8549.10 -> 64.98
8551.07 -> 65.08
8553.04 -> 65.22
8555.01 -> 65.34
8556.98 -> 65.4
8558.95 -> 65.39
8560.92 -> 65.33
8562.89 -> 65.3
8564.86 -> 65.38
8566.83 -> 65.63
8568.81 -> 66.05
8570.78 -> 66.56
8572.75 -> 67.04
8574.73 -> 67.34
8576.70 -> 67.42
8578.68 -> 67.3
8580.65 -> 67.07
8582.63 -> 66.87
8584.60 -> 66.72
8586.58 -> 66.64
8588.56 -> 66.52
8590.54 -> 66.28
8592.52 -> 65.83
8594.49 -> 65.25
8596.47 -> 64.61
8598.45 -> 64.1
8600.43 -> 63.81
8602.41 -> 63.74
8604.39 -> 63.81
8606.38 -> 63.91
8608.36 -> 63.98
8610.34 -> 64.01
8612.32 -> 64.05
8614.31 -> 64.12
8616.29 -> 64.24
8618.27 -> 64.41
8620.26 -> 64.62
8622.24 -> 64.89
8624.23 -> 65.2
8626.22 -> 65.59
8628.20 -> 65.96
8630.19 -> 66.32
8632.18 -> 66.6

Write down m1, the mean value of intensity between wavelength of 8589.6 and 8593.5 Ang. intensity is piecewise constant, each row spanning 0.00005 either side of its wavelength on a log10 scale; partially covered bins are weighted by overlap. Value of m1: 66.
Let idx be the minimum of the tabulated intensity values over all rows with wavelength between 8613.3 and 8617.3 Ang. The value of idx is 64.12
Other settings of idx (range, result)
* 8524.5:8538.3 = 65.5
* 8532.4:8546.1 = 65.15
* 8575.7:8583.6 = 66.87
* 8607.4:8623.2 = 63.98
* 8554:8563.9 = 65.3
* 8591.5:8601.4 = 63.81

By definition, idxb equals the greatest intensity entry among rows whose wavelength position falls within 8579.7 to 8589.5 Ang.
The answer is 67.07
